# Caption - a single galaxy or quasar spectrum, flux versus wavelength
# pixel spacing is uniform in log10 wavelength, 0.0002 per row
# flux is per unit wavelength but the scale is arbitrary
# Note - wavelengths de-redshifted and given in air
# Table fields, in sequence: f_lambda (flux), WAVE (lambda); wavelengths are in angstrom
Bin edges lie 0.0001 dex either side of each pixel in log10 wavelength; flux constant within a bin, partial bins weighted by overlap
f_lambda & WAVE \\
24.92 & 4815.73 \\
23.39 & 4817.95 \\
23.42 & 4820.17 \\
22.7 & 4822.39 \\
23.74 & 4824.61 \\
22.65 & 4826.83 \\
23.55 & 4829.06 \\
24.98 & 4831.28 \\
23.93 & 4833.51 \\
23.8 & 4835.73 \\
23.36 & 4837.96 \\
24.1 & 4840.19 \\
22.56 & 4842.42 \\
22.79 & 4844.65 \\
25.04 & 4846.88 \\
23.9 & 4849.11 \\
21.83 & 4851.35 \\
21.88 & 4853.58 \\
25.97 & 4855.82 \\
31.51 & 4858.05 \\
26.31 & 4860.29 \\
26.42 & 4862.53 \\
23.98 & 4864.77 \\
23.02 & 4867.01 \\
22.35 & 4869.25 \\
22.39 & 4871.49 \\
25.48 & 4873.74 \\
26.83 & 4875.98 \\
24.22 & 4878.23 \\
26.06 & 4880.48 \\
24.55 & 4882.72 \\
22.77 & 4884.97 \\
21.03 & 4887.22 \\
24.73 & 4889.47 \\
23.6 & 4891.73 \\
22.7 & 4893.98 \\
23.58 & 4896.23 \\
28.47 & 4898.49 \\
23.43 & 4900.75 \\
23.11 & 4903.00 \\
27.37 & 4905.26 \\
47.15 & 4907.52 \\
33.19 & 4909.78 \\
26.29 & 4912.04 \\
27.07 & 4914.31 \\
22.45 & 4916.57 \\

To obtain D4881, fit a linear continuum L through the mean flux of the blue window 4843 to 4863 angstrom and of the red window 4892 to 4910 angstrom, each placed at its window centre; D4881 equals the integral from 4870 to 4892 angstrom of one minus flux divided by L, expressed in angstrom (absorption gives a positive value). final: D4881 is 2.2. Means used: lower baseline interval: 25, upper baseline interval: 28.2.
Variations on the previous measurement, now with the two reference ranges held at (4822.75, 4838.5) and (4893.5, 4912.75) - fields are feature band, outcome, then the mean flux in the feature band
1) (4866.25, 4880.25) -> 1.26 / 24.2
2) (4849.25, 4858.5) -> 0.21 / 24.7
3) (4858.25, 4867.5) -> 0.05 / 25.7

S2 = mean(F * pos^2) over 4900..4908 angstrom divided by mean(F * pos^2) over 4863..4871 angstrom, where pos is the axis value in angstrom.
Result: 1.27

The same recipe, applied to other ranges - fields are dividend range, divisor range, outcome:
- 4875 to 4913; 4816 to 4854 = 1.15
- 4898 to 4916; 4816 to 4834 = 1.29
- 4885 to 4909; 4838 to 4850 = 1.14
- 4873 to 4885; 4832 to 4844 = 1.09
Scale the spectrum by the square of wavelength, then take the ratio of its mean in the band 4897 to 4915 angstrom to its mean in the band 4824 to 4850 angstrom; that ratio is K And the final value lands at 1.28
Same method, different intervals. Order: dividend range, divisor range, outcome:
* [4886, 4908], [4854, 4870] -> 1.03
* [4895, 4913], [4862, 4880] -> 1.21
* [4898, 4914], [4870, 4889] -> 1.25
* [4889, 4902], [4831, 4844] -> 1.06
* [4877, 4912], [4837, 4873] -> 1.11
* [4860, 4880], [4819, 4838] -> 1.06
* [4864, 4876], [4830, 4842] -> 1.01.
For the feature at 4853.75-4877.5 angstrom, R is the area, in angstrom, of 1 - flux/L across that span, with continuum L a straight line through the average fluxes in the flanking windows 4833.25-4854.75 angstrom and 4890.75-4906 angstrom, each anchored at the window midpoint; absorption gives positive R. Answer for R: -1.47 angstrom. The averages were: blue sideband 23.3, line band 25.3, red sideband 24.6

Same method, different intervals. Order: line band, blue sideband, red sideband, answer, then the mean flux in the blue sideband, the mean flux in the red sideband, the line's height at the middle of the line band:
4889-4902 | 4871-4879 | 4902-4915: 1.9 angstrom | 24.9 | 30.9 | 28.6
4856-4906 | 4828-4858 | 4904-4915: 6.7 angstrom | 24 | 32.3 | 28.7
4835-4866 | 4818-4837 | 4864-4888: -1.0 angstrom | 23.6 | 23.9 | 23.7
